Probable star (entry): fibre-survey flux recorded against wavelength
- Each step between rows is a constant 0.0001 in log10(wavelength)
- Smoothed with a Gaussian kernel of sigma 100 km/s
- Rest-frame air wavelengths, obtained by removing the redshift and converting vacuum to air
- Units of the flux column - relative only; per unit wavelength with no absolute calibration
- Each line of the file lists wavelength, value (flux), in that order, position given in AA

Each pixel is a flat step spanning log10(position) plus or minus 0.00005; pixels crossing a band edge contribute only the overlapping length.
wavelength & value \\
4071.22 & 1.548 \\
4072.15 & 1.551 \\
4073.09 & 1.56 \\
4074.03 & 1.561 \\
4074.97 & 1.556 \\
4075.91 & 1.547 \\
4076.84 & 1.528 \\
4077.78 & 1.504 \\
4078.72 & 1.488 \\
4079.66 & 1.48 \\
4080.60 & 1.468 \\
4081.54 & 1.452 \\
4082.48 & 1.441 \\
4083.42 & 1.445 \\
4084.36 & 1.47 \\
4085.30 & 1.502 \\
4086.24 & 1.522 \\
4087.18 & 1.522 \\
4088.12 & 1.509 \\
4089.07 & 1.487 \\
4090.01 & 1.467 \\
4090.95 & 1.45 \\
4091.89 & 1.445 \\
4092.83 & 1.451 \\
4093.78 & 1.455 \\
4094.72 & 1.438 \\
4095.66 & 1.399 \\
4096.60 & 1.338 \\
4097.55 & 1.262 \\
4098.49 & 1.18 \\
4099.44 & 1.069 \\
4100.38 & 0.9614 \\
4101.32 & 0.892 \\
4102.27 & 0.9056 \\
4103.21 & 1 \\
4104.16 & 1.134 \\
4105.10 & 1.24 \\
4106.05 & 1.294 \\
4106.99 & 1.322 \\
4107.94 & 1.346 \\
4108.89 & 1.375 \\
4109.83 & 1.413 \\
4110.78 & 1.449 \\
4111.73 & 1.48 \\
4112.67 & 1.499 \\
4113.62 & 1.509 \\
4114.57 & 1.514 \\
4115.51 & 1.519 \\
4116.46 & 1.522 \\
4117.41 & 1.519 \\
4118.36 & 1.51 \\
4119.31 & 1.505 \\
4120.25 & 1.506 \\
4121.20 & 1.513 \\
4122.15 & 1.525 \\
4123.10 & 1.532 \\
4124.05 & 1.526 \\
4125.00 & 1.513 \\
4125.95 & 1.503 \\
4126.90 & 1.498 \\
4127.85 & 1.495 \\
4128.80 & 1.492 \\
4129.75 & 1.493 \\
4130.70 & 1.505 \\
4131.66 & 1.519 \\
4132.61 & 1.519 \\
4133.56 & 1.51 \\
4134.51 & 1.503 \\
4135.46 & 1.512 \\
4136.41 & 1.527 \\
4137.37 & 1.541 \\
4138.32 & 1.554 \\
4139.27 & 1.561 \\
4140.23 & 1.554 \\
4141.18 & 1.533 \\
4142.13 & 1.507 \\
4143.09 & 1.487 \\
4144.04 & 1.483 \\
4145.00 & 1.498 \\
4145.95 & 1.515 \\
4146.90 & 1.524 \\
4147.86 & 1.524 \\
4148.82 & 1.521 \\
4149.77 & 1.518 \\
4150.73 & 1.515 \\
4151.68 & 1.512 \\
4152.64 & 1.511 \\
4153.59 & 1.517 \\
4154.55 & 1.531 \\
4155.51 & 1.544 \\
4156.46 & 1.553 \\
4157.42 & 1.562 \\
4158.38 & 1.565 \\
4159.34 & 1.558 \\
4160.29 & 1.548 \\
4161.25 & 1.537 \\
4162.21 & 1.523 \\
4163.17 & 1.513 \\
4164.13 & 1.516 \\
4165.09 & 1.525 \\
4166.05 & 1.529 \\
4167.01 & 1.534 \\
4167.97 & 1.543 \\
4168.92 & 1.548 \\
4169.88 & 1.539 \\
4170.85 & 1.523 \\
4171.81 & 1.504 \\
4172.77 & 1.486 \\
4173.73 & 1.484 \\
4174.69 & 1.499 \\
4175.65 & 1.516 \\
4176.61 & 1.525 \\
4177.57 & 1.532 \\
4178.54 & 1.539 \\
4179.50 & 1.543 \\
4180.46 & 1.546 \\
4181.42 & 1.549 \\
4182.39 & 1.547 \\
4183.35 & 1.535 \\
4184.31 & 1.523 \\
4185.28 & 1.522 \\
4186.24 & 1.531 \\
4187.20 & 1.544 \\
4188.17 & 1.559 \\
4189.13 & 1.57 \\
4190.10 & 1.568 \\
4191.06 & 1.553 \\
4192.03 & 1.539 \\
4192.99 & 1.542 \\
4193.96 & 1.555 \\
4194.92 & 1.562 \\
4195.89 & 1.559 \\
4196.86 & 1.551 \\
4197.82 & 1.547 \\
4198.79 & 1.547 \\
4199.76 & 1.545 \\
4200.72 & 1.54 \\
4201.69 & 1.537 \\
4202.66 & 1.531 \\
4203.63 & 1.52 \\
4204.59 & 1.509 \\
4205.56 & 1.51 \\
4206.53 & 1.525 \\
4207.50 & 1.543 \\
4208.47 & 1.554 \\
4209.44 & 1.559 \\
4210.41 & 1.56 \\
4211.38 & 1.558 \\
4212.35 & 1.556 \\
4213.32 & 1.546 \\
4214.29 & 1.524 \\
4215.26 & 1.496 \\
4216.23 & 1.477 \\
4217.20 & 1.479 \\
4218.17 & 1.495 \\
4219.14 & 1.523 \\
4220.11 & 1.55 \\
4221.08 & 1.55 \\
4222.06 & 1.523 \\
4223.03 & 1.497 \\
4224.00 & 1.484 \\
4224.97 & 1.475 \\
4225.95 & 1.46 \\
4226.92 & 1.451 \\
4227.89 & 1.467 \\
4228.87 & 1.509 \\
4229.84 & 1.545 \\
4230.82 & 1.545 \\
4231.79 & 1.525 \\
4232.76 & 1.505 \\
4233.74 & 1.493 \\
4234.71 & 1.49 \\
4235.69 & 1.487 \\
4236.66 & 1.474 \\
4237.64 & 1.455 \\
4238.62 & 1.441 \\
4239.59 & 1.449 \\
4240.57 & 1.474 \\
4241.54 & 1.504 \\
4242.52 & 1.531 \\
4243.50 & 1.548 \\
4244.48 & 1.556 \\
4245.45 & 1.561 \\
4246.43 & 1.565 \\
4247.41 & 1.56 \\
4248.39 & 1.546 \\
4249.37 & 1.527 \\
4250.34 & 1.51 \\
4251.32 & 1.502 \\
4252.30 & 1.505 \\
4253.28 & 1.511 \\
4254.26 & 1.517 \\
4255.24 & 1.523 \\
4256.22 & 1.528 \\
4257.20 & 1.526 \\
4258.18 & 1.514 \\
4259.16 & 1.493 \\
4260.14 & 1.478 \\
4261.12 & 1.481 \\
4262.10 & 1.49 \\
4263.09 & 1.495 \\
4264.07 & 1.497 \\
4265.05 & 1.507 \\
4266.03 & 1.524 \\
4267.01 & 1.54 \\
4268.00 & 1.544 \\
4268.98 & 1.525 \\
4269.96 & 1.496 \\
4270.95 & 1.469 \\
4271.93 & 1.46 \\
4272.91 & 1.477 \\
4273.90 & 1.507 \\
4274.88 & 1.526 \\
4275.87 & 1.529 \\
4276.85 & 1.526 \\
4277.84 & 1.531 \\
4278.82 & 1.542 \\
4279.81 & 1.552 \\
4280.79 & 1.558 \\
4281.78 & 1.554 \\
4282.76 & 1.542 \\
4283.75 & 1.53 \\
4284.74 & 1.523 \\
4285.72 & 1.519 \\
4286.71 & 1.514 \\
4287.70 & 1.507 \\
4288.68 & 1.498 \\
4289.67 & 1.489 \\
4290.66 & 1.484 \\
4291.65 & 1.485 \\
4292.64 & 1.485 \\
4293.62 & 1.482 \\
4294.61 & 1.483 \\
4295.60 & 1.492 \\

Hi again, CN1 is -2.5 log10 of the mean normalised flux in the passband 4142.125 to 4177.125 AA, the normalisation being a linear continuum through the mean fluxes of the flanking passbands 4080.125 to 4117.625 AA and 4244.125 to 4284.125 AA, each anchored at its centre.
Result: -0.07 mag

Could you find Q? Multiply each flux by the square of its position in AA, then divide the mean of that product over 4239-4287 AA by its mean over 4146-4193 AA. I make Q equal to 1.04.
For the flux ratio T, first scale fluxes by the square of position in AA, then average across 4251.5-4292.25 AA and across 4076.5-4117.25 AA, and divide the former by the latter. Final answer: 1.20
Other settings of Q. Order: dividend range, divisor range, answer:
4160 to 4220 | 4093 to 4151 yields 1.11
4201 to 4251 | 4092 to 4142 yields 1.13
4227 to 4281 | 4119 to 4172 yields 1.04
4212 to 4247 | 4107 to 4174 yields 1.04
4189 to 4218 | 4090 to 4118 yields 1.22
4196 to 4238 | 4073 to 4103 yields 1.16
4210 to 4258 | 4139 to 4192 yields 1.02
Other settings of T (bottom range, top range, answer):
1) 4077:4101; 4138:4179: 1.12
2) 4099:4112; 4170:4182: 1.31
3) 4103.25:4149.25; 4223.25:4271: 1.08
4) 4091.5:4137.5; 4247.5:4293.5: 1.16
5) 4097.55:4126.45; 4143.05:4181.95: 1.15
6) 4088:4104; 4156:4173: 1.25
